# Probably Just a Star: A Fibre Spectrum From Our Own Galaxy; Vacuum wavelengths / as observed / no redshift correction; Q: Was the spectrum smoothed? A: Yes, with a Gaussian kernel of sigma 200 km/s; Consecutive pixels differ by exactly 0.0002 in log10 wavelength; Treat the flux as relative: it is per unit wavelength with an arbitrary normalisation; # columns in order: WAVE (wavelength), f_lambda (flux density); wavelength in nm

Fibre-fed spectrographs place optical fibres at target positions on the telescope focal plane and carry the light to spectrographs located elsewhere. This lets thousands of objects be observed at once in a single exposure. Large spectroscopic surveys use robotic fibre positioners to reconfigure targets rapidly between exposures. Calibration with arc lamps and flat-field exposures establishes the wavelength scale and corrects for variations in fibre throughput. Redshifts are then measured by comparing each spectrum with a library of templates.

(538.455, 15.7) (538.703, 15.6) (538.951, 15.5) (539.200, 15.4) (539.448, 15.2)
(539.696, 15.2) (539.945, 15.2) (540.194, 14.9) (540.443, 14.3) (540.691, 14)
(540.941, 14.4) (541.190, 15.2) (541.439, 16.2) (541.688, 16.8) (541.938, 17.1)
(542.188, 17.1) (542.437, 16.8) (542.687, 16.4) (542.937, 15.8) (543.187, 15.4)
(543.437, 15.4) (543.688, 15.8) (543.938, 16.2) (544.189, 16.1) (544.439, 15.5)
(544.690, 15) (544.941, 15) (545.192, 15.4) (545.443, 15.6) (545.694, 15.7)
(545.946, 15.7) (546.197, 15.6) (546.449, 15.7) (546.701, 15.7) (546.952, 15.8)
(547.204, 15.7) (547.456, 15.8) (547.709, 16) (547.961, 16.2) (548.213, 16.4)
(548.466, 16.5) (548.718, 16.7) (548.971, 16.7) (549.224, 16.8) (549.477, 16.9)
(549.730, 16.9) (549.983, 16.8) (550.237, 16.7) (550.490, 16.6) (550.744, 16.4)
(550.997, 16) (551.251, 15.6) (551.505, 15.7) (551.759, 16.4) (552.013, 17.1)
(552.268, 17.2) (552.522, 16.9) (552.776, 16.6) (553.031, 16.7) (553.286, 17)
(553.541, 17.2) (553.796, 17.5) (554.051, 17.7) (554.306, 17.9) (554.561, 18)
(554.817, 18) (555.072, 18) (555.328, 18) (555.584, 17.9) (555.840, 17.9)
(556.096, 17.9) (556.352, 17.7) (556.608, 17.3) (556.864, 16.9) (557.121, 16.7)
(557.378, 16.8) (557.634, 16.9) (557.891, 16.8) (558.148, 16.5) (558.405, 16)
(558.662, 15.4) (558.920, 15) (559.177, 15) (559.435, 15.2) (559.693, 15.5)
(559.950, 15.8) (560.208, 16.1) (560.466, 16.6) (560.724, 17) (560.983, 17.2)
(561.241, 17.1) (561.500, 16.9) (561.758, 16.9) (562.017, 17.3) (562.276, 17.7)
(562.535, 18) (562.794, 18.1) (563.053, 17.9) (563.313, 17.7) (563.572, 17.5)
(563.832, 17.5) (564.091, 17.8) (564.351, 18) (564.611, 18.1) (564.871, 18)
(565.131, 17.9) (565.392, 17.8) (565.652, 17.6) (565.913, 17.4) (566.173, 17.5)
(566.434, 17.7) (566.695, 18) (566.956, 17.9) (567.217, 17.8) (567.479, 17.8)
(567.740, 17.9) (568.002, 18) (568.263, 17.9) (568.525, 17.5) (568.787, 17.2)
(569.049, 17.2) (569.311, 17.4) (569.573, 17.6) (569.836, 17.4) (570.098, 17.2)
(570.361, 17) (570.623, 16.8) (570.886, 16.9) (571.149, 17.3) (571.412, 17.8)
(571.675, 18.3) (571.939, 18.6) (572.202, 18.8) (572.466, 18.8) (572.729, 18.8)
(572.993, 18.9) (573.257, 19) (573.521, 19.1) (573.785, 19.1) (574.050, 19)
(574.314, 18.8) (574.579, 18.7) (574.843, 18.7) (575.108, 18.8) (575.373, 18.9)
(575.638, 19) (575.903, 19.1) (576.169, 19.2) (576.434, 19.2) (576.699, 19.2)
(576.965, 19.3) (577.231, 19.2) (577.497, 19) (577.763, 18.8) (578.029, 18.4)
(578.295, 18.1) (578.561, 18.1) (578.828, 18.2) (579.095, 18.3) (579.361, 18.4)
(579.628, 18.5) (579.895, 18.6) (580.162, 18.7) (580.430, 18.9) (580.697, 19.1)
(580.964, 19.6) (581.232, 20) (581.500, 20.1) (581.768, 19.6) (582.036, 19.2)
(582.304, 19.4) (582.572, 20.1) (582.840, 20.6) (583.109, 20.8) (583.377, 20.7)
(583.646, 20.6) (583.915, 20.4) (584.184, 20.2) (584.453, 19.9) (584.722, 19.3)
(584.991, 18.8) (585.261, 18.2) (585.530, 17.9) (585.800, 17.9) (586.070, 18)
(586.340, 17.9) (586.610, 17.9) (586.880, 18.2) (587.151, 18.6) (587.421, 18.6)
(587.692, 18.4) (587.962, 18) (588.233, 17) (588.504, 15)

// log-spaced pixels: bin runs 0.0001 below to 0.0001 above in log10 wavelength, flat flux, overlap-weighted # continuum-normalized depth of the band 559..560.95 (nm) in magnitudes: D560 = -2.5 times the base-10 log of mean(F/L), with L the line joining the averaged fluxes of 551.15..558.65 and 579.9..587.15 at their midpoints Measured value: 0.10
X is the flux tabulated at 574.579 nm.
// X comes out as 18.7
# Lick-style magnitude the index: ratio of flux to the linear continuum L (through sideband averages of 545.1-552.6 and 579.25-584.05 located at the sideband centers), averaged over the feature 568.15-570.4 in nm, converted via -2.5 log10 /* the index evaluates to 0.06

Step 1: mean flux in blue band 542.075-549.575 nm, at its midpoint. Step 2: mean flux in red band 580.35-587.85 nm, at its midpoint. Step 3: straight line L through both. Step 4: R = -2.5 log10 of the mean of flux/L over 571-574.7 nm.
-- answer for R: -0.02 mag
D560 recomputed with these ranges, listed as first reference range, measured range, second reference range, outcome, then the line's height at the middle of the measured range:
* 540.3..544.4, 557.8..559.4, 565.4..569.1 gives 0.09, 17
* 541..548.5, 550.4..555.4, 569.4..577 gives -0.02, 16.6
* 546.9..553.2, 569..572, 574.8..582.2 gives 0.05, 18.2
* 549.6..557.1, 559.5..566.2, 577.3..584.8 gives 0.03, 17.9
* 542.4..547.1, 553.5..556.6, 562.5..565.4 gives -0.06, 16.9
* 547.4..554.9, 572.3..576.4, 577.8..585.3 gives -0.01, 18.7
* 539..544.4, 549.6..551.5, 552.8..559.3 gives 0.01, 16.5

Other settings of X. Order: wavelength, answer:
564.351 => 18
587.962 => 18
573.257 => 19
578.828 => 18.2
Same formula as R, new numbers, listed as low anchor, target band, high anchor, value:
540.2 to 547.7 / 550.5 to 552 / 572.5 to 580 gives 0.02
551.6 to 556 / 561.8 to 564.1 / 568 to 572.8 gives -0.01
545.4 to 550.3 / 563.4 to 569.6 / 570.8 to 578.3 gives 0.02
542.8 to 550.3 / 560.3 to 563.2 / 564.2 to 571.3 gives -0.01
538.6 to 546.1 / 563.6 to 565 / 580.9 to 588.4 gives -0.03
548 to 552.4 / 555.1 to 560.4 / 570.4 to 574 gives 0.04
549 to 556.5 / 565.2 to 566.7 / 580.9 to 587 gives 0.03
